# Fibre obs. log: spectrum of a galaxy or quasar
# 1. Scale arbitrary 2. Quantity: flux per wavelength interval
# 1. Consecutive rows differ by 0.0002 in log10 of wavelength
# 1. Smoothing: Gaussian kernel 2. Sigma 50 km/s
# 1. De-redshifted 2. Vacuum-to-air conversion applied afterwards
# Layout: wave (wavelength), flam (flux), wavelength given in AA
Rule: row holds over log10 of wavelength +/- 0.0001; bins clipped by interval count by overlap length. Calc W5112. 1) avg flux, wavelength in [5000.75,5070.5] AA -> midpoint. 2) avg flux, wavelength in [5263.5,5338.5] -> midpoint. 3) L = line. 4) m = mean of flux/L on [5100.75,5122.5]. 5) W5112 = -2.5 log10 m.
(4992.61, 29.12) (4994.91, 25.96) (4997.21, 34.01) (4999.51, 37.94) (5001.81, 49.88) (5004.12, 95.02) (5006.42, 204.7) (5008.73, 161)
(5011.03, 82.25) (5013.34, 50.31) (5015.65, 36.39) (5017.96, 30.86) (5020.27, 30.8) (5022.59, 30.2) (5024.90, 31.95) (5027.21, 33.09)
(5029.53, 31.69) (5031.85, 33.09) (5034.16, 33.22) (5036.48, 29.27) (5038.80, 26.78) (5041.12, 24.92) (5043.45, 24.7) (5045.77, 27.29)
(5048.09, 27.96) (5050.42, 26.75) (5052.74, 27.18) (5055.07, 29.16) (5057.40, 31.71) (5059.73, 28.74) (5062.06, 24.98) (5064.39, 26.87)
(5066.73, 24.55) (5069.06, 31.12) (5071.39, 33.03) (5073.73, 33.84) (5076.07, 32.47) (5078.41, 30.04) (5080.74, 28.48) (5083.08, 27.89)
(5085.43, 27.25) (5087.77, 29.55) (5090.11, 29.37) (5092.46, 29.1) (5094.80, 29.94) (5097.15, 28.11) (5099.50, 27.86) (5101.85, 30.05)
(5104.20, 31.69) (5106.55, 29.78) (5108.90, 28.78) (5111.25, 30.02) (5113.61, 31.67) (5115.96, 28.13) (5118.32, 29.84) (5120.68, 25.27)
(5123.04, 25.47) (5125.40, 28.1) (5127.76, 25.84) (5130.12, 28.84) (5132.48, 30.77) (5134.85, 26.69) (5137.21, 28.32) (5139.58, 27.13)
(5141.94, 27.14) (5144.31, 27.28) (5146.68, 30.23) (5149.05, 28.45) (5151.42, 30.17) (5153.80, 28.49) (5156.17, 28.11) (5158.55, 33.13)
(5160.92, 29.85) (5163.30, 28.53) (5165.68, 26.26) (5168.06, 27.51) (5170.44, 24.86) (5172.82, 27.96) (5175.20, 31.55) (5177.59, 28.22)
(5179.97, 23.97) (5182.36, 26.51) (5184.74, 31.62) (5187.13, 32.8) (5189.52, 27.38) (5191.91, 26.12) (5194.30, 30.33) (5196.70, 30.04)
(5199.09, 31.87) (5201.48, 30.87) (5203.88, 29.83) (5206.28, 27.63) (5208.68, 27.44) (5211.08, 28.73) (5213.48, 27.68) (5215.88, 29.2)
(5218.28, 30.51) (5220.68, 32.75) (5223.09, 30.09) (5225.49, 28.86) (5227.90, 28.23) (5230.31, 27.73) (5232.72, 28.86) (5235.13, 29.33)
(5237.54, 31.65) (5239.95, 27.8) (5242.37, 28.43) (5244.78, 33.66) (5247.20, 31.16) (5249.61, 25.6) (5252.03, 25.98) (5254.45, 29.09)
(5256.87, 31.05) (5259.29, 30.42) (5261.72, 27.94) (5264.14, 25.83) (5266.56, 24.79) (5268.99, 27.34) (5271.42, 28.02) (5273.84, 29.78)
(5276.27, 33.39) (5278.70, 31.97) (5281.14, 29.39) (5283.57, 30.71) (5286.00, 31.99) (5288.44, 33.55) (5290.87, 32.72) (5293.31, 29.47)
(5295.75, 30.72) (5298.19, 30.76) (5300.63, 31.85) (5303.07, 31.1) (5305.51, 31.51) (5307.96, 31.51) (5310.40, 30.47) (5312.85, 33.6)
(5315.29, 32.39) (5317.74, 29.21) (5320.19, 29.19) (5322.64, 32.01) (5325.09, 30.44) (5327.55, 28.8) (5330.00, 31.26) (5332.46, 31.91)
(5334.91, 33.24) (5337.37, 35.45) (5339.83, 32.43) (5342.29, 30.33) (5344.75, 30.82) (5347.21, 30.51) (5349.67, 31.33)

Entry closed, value 0.357 mag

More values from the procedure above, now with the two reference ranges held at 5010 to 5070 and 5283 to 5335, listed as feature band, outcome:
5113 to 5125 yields 0.14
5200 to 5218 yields 0.09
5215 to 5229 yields 0.05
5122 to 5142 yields 0.15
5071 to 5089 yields 0.06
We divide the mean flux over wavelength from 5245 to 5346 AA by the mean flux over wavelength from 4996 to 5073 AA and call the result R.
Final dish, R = 0.70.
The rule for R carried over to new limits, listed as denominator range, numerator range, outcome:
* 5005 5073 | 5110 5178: 0.67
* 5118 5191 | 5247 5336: 1.07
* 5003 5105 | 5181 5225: 0.75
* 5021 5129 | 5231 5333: 1.04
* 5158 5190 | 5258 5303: 1.05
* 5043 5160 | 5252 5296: 1.03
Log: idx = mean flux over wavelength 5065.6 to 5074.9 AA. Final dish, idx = 30.7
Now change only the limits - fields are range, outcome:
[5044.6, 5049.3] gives 27.6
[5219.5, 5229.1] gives 30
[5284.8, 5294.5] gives 31.9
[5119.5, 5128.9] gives 26.2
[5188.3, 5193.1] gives 26.8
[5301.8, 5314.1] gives 31.7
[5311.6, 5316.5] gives 33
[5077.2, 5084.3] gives 28.8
